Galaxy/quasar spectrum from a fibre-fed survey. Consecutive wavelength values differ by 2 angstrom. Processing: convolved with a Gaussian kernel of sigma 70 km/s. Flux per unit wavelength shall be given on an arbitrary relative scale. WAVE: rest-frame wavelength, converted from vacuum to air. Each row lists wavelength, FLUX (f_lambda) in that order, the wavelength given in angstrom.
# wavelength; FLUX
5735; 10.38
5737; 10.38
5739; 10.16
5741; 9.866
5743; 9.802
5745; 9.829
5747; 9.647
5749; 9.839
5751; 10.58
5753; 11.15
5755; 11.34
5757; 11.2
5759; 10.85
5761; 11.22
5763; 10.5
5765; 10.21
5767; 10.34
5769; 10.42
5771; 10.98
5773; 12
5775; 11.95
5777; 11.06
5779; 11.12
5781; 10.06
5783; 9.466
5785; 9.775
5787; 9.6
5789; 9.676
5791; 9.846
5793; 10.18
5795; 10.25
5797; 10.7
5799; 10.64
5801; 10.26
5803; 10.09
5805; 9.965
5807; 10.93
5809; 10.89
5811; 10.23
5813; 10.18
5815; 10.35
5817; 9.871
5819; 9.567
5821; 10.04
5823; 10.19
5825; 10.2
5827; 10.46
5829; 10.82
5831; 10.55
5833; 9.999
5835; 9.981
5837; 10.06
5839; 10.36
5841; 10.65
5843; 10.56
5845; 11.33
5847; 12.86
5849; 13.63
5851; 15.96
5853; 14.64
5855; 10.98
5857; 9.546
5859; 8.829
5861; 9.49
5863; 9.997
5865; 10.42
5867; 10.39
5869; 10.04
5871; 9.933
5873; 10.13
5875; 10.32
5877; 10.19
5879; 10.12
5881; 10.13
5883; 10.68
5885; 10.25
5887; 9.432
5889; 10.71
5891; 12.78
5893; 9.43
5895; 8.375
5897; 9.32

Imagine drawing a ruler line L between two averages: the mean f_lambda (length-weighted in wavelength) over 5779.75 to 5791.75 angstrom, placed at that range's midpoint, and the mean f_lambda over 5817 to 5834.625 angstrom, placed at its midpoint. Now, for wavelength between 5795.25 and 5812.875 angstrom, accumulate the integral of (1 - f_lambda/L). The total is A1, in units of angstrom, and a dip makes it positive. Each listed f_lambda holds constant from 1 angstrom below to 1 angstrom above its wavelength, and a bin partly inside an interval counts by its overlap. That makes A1 -0.8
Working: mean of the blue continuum 9.76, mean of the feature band 10.4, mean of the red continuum 10.2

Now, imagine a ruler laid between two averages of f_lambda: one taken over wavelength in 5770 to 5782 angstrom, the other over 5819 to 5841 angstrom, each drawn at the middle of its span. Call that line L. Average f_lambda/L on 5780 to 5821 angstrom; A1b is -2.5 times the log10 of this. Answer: 0.07 mag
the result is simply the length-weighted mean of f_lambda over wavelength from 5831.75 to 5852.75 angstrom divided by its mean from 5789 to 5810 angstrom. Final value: 1.1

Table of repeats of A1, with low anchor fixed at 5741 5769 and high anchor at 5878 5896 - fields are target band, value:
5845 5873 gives -2.7 angstrom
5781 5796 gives 0.8 angstrom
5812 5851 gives -1.6 angstrom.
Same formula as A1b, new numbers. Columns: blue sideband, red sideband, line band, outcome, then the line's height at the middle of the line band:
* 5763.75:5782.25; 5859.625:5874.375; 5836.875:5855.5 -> -0.20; 10.2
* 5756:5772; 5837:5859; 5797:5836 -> 0.11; 11.4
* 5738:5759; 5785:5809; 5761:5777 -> -0.07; 10.3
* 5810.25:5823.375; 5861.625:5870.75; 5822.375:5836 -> -0.03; 10.1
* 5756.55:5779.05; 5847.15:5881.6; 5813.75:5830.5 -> 0.08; 10.9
